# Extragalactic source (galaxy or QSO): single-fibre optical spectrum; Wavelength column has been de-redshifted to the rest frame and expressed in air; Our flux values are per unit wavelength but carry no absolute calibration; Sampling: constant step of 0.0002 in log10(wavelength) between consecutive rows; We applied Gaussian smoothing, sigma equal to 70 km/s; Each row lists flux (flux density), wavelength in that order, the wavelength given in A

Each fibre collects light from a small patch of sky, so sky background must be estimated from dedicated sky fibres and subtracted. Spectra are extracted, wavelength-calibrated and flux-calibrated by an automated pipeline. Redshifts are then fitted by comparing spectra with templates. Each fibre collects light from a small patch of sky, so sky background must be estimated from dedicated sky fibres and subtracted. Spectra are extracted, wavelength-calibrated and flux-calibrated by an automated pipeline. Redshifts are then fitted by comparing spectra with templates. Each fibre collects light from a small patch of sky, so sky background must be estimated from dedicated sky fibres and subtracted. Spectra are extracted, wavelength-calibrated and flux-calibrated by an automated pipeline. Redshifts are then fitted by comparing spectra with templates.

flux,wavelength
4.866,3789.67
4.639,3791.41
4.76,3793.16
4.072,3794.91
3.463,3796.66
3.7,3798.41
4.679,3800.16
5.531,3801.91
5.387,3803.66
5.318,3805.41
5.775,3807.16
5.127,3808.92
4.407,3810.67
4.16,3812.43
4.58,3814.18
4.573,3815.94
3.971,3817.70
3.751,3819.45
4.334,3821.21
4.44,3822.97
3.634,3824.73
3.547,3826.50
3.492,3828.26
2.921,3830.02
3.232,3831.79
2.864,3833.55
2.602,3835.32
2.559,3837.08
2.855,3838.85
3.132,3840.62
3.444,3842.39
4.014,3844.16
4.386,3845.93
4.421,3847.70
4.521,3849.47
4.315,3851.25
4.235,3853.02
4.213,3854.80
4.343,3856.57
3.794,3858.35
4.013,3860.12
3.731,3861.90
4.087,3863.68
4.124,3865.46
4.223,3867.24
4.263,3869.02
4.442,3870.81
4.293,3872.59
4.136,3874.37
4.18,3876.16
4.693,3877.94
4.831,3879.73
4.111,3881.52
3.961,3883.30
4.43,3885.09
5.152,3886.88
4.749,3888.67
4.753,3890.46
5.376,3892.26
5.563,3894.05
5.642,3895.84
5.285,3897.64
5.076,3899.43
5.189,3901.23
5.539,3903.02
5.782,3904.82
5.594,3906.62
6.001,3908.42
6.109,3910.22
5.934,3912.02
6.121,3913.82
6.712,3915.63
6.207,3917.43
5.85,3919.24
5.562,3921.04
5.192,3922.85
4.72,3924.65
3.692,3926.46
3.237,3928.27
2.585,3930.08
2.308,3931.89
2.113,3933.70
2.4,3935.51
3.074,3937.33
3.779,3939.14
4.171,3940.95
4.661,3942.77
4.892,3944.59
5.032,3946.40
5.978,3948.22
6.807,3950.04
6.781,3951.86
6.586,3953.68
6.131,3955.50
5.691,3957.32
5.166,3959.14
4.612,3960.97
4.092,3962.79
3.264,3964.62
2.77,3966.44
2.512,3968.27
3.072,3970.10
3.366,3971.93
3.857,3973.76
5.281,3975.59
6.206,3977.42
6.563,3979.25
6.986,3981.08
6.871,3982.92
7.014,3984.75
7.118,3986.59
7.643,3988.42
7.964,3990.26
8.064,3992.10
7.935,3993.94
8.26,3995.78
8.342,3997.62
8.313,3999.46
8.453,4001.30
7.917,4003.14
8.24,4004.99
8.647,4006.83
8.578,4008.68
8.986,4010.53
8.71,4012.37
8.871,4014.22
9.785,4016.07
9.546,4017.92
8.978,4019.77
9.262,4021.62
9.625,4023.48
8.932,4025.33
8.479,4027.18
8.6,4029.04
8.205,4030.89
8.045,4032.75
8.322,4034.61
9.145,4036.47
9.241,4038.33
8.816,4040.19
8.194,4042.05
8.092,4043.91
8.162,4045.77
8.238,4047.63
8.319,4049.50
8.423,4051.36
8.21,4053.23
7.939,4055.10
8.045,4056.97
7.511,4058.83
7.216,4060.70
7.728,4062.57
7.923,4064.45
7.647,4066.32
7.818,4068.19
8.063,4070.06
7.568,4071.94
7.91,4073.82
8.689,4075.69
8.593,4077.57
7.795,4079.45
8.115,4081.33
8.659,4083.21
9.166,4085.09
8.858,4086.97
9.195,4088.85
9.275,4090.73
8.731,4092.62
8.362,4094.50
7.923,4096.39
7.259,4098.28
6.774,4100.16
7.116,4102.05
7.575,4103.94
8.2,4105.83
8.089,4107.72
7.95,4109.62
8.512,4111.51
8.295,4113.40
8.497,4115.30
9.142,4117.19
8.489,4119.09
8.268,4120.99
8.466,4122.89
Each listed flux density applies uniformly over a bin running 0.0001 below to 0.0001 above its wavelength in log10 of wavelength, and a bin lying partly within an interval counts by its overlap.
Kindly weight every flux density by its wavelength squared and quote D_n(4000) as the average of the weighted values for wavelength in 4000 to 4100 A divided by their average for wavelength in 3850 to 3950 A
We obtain 2.0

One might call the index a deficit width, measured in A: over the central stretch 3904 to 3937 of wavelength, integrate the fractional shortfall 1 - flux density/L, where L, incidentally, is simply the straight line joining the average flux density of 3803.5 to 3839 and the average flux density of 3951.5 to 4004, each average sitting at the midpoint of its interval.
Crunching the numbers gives 3.31 A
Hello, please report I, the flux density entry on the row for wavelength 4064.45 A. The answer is 7.923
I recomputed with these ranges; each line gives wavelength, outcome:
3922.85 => 5.192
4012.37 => 8.71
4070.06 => 8.063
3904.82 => 5.782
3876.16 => 4.18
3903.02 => 5.539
